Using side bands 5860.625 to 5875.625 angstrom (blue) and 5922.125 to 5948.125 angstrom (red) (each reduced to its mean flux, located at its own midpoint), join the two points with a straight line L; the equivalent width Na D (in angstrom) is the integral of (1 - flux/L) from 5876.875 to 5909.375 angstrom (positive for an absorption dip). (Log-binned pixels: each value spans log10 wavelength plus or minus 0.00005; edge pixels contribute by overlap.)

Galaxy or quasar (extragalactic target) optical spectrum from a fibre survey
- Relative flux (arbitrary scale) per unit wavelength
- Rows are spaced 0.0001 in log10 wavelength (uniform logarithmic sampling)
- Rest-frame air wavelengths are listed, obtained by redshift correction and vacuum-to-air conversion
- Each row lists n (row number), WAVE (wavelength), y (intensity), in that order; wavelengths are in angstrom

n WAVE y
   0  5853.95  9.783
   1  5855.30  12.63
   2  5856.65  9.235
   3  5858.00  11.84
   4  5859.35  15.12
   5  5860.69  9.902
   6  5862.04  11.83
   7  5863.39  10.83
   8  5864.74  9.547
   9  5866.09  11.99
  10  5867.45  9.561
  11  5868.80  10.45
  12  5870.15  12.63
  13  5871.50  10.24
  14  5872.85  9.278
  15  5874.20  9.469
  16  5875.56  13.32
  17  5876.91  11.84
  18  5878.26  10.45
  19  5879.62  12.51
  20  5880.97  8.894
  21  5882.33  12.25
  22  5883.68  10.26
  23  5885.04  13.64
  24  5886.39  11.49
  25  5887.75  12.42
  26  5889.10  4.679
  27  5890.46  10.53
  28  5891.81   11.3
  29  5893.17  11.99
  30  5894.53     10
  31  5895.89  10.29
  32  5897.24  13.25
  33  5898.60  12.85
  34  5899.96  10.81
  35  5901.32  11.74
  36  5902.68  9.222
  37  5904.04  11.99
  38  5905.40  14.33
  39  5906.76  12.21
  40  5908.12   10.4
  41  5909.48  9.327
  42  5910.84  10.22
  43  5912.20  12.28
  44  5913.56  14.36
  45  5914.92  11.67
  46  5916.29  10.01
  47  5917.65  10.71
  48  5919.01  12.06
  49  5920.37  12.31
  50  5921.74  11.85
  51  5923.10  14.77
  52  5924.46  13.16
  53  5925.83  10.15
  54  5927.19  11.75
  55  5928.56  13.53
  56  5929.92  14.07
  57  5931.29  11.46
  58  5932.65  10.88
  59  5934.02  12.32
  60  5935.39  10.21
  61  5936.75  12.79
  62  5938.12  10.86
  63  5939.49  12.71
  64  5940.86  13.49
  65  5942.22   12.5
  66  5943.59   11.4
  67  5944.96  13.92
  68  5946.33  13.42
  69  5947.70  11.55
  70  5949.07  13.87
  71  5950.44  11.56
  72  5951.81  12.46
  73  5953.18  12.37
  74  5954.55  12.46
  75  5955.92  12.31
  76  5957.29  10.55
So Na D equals 0.4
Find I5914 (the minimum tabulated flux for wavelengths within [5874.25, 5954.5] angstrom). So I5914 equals 4.679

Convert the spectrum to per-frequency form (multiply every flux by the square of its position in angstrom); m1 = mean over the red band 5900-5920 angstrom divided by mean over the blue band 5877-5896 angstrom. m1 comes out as 1.1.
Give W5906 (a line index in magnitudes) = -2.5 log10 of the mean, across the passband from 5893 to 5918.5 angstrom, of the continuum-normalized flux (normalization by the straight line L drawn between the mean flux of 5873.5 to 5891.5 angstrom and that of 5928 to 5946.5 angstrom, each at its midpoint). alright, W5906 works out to 0.01 mag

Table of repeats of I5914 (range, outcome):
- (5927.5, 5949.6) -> 10.21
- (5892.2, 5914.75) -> 9.222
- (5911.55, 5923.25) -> 10.01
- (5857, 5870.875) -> 9.547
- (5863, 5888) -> 8.894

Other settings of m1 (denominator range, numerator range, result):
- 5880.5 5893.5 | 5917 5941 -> 1.15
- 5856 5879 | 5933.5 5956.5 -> 1.15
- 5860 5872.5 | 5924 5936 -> 1.13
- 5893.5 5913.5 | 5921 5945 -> 1.08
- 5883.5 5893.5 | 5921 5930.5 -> 1.20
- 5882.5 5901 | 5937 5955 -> 1.15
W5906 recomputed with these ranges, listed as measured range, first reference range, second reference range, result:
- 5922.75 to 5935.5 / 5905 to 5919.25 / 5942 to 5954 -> -0.02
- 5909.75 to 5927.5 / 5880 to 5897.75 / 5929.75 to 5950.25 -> -0.02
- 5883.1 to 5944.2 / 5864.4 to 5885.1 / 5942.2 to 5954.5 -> 0.01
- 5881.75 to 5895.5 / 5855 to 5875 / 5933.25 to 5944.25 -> 0.05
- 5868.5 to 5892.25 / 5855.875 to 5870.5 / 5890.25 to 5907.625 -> 0.05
